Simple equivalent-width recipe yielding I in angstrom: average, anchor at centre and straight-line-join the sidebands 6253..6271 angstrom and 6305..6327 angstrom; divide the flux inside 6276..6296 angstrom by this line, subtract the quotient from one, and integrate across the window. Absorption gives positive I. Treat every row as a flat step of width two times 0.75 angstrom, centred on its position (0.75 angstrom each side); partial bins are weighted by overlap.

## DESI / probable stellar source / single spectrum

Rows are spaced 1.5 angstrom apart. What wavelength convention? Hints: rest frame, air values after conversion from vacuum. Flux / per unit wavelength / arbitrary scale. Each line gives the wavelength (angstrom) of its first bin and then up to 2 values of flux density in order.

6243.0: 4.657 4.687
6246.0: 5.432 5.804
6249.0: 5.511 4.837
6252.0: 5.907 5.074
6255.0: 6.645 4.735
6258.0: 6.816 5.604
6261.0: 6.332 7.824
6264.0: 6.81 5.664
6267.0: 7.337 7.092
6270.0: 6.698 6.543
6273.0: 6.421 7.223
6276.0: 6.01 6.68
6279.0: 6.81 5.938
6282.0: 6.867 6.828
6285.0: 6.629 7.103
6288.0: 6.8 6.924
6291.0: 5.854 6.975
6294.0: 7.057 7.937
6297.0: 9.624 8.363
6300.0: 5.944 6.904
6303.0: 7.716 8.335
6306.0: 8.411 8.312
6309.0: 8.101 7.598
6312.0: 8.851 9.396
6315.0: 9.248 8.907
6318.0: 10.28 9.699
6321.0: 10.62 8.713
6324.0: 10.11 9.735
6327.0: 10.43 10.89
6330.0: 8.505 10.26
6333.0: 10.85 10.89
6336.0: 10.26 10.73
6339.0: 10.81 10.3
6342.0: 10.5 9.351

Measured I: 2.3 angstrom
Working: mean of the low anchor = 6.41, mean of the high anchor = 9.18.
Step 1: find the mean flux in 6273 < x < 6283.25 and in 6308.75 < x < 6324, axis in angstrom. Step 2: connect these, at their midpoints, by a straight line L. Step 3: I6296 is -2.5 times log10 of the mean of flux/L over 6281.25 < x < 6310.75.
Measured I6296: 0.058 mag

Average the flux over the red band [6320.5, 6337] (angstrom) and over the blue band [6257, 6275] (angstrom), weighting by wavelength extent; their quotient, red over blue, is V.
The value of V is 1.52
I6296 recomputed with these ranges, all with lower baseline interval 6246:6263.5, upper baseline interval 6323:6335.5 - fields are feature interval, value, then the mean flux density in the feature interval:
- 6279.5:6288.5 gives 0.14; 6.69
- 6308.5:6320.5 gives 0.03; 9.06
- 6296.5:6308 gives 0.09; 7.91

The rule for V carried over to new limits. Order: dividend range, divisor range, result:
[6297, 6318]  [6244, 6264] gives 1.42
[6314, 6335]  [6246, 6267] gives 1.65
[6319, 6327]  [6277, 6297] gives 1.42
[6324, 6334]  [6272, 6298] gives 1.46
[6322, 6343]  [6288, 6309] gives 1.35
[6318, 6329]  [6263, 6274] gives 1.50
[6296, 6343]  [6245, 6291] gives 1.47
